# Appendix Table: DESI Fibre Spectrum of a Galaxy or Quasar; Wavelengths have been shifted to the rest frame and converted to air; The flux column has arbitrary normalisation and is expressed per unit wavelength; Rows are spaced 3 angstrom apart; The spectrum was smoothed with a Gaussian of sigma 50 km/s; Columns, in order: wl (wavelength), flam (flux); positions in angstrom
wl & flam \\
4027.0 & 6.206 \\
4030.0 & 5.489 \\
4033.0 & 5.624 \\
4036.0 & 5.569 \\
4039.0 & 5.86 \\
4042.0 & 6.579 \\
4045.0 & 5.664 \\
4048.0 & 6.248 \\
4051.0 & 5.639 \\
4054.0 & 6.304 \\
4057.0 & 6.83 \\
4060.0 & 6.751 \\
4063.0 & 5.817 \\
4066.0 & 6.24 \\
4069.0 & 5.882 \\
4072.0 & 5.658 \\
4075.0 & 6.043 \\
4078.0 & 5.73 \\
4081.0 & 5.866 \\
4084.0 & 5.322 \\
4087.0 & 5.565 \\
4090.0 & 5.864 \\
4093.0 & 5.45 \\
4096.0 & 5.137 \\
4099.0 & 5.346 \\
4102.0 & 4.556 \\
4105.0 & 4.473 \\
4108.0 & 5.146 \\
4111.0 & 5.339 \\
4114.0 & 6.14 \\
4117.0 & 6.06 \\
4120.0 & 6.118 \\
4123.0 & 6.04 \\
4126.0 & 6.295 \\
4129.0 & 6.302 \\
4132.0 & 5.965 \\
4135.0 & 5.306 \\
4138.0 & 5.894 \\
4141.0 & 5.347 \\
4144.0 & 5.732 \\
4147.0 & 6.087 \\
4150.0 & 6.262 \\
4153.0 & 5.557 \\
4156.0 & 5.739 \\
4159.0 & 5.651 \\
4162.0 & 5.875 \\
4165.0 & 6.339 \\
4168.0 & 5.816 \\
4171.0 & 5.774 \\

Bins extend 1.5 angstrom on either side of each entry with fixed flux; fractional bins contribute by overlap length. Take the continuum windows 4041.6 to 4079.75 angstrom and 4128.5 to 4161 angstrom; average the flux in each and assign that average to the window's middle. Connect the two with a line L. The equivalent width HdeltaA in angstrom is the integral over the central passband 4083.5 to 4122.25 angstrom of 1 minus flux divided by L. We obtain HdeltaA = 3.26 angstrom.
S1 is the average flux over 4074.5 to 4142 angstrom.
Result 5.62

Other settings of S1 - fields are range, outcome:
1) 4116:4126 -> 6.11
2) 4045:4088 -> 5.99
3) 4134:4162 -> 5.75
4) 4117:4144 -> 5.91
